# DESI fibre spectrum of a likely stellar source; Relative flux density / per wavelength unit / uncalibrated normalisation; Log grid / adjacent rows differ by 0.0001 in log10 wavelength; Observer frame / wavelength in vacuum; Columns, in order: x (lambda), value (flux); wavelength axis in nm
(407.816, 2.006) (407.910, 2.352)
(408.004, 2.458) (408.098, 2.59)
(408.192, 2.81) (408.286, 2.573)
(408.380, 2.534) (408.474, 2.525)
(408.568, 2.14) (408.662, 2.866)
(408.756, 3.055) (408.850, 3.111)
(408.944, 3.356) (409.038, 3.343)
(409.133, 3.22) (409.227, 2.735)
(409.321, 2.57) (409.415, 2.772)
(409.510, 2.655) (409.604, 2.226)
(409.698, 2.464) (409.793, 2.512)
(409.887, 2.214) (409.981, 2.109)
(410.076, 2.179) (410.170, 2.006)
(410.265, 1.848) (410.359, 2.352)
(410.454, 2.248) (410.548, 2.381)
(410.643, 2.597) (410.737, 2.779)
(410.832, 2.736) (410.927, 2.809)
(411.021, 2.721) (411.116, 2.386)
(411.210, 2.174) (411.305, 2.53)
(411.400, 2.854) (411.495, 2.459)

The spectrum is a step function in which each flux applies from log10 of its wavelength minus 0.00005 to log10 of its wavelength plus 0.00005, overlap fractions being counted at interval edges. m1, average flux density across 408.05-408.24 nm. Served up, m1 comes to 2.7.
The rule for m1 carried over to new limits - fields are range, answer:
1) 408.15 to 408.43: 2.64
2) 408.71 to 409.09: 3.21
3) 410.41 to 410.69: 2.41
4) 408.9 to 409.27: 3.16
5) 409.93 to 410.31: 2.04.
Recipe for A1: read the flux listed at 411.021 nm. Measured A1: 2.721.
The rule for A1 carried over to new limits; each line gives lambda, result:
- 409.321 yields 2.57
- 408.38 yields 2.534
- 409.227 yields 2.735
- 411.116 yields 2.386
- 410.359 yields 2.352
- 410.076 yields 2.179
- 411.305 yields 2.53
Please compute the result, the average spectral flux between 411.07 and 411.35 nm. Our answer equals 2.36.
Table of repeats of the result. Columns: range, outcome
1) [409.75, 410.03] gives 2.28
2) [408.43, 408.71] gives 2.51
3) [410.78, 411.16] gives 2.66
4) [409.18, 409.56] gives 2.68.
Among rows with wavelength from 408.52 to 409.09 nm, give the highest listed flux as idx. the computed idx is 3.356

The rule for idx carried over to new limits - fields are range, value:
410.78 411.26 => 2.809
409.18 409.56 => 2.772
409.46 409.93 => 2.655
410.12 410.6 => 2.381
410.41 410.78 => 2.779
